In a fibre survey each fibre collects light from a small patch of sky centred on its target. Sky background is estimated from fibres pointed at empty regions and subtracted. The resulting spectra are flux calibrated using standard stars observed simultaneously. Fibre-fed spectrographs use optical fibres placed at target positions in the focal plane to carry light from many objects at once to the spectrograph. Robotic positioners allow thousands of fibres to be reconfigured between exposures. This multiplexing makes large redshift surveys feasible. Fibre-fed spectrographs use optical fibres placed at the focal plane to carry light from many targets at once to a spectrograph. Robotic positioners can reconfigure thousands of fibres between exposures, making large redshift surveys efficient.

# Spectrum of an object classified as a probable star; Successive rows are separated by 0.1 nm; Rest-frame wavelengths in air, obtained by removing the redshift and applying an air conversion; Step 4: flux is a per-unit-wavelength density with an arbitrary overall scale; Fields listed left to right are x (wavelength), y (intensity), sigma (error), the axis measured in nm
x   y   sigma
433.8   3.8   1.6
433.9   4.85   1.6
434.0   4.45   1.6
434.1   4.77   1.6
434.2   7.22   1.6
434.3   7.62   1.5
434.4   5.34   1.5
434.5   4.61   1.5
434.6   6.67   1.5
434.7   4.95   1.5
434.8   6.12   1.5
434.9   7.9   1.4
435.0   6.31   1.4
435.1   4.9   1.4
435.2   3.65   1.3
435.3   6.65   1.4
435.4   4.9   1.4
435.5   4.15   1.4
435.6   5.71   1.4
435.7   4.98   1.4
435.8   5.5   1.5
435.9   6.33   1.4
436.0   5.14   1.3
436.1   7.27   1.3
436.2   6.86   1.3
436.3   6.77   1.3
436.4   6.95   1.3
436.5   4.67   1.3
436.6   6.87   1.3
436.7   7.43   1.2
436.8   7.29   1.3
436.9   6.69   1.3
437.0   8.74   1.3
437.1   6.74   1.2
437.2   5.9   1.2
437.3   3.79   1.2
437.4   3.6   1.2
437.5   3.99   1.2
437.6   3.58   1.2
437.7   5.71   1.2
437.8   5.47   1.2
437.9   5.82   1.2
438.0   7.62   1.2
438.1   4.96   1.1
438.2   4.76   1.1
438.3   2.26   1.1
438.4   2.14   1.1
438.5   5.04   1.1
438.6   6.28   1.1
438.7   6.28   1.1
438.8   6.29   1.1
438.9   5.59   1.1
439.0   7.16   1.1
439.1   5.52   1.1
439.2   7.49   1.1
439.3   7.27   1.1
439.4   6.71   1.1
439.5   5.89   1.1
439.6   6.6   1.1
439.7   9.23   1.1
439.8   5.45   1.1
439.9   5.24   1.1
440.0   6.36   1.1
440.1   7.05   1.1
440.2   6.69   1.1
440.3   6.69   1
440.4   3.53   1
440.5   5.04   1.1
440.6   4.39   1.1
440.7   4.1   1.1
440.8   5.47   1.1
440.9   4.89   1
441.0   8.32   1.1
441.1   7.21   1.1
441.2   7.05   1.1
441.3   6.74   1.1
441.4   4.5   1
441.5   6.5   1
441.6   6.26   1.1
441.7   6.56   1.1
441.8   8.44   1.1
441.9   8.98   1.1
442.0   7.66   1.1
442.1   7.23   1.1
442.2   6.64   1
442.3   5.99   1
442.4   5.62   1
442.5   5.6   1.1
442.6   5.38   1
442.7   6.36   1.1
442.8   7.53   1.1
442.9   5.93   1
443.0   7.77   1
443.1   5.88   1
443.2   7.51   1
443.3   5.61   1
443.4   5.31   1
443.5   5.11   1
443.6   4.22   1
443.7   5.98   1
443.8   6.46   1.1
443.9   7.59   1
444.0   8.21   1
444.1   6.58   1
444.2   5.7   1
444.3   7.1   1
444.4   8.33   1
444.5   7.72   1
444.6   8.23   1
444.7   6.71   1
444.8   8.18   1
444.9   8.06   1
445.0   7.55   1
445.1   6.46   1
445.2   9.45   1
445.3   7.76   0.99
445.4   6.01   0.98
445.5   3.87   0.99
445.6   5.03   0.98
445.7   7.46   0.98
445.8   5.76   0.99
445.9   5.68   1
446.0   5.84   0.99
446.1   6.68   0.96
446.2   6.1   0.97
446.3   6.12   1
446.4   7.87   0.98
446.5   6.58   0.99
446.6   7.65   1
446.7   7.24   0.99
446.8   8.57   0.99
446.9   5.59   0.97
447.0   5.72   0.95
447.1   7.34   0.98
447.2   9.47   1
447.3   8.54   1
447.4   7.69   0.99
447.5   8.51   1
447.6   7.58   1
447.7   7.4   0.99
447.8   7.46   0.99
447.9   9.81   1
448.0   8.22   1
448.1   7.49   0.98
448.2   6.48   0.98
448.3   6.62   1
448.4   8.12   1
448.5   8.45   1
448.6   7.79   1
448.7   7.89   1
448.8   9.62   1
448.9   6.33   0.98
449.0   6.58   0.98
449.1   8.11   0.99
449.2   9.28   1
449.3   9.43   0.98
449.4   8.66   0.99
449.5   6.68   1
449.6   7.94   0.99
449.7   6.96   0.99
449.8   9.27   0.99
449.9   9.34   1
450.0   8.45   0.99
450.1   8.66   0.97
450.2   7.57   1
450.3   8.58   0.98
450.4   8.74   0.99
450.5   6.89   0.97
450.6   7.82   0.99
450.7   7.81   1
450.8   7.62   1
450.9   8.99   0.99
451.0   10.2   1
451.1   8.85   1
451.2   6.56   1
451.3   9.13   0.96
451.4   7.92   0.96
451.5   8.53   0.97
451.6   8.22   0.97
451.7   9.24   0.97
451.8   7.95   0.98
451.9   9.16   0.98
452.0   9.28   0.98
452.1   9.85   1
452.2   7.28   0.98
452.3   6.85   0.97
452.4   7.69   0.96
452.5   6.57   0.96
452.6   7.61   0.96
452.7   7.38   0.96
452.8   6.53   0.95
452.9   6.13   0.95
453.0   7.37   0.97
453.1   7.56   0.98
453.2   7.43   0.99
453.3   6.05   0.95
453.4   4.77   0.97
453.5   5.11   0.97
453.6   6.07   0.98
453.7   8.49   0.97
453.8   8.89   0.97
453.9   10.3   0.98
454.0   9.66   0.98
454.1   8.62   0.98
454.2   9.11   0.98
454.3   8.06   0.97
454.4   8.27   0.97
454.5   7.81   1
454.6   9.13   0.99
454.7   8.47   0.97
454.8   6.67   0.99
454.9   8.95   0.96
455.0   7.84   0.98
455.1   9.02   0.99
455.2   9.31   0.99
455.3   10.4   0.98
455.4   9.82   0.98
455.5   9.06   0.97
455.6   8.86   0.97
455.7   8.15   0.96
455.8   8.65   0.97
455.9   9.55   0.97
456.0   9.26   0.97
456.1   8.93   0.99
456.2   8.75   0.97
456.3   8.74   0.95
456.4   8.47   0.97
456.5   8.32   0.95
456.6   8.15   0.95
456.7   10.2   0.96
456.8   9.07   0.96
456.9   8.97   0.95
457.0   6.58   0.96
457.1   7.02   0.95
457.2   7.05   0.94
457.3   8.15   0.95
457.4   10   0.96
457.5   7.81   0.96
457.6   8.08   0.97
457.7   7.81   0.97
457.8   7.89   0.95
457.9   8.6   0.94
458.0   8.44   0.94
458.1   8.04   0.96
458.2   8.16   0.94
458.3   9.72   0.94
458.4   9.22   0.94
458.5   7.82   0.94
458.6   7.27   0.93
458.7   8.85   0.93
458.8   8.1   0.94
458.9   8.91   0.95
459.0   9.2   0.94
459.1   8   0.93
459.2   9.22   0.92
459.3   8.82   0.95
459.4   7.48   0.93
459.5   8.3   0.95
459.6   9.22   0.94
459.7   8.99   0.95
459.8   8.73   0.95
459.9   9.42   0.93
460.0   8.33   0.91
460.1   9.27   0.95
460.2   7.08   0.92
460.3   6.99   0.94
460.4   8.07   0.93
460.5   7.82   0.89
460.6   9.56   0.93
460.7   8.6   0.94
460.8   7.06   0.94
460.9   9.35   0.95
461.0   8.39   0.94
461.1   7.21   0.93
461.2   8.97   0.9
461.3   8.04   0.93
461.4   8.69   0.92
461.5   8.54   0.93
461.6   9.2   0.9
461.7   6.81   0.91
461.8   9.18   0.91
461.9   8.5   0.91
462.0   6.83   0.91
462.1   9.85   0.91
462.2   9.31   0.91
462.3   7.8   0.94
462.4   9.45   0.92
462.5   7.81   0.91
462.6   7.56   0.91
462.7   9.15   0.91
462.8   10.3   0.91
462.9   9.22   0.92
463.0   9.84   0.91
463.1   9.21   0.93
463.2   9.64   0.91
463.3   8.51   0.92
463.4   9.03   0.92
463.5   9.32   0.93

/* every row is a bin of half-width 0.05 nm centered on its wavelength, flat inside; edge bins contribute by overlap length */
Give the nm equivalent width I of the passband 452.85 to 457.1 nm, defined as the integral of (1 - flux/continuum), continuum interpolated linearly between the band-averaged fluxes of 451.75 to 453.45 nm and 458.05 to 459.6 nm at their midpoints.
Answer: -0.261 nm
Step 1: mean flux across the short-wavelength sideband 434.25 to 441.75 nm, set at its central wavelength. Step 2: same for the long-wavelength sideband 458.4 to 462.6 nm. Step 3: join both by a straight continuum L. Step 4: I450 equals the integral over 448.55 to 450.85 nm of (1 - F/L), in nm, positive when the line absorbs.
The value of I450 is -0.29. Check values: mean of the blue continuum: 5.88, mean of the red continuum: 8.41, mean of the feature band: 8.09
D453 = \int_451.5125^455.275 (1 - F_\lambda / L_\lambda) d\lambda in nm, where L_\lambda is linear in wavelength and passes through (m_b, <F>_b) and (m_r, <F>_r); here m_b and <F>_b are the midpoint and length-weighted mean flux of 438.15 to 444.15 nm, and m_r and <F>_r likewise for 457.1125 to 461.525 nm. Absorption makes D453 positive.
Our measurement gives -0.134 nm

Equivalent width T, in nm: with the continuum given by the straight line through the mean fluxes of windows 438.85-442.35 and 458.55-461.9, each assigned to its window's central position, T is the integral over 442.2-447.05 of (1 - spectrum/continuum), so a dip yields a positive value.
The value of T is 0.15 nm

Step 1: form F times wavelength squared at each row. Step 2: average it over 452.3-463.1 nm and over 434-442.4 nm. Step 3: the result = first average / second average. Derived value 1.5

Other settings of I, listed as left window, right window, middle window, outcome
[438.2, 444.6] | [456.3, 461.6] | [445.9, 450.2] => -0.37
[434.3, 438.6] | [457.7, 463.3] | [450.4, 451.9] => -0.18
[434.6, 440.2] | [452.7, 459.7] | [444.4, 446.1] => 0.00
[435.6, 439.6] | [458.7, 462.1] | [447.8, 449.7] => -0.22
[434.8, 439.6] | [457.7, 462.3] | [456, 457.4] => -0.07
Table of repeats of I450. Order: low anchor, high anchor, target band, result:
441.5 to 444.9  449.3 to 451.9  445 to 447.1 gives 0.210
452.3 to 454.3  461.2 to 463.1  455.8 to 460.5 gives -0.193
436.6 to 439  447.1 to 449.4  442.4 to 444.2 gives 0.156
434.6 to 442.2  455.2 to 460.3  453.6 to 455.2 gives -0.086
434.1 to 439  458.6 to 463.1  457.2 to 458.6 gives -0.026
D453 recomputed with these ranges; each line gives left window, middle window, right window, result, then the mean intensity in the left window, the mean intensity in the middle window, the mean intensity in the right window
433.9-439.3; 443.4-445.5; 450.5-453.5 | -0.06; 5.73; 6.95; 7.75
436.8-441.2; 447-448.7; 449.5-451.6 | -0.04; 5.79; 7.87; 8.25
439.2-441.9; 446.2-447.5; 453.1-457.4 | -0.03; 6.31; 7.36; 8.35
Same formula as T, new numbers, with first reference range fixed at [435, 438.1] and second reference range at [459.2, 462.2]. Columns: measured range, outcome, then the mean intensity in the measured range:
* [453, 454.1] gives 0.02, 7.48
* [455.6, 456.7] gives -0.12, 8.77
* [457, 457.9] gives 0.01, 7.93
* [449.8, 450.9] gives -0.14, 8.24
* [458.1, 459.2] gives -0.05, 8.53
